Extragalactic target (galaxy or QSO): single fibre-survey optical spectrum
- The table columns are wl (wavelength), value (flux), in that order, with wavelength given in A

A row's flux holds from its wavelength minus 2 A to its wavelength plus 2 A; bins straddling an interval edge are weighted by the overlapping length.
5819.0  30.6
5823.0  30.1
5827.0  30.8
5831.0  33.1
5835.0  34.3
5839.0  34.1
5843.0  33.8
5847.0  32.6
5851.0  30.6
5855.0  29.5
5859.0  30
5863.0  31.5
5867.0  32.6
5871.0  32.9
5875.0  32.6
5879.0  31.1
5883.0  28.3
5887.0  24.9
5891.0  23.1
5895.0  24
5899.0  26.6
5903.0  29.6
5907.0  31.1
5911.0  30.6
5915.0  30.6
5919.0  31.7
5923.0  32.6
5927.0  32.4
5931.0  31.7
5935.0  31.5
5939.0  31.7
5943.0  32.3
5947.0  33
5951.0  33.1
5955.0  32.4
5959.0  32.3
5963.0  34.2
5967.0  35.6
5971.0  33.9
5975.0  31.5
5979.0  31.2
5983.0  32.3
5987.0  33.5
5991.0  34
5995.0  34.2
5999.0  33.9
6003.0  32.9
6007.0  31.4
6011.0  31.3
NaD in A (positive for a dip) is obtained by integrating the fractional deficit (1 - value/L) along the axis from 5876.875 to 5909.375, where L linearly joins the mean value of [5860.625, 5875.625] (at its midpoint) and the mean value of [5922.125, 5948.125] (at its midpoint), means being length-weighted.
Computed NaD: 4.89 A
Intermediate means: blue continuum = 32.3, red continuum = 32.1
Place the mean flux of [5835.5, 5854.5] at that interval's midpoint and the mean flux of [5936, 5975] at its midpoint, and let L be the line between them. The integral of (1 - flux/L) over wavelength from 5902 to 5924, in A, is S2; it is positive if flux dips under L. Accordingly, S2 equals 1.2 A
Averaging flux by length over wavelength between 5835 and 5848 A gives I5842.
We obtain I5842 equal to 33.7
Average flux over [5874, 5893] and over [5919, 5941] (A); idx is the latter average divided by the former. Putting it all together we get 1.15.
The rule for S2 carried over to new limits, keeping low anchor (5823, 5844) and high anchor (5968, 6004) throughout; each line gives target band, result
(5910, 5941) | 1.3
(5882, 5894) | 2.9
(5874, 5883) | 0.5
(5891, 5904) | 2.8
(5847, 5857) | 0.7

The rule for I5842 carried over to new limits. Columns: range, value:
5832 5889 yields 31.4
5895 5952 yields 31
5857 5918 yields 29.3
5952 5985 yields 32.9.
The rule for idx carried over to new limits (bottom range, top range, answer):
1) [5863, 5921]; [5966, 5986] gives 1.12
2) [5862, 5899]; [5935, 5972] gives 1.15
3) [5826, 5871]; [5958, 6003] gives 1.04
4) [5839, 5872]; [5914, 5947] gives 1.00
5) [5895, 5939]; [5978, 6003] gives 1.09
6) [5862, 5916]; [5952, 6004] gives 1.14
